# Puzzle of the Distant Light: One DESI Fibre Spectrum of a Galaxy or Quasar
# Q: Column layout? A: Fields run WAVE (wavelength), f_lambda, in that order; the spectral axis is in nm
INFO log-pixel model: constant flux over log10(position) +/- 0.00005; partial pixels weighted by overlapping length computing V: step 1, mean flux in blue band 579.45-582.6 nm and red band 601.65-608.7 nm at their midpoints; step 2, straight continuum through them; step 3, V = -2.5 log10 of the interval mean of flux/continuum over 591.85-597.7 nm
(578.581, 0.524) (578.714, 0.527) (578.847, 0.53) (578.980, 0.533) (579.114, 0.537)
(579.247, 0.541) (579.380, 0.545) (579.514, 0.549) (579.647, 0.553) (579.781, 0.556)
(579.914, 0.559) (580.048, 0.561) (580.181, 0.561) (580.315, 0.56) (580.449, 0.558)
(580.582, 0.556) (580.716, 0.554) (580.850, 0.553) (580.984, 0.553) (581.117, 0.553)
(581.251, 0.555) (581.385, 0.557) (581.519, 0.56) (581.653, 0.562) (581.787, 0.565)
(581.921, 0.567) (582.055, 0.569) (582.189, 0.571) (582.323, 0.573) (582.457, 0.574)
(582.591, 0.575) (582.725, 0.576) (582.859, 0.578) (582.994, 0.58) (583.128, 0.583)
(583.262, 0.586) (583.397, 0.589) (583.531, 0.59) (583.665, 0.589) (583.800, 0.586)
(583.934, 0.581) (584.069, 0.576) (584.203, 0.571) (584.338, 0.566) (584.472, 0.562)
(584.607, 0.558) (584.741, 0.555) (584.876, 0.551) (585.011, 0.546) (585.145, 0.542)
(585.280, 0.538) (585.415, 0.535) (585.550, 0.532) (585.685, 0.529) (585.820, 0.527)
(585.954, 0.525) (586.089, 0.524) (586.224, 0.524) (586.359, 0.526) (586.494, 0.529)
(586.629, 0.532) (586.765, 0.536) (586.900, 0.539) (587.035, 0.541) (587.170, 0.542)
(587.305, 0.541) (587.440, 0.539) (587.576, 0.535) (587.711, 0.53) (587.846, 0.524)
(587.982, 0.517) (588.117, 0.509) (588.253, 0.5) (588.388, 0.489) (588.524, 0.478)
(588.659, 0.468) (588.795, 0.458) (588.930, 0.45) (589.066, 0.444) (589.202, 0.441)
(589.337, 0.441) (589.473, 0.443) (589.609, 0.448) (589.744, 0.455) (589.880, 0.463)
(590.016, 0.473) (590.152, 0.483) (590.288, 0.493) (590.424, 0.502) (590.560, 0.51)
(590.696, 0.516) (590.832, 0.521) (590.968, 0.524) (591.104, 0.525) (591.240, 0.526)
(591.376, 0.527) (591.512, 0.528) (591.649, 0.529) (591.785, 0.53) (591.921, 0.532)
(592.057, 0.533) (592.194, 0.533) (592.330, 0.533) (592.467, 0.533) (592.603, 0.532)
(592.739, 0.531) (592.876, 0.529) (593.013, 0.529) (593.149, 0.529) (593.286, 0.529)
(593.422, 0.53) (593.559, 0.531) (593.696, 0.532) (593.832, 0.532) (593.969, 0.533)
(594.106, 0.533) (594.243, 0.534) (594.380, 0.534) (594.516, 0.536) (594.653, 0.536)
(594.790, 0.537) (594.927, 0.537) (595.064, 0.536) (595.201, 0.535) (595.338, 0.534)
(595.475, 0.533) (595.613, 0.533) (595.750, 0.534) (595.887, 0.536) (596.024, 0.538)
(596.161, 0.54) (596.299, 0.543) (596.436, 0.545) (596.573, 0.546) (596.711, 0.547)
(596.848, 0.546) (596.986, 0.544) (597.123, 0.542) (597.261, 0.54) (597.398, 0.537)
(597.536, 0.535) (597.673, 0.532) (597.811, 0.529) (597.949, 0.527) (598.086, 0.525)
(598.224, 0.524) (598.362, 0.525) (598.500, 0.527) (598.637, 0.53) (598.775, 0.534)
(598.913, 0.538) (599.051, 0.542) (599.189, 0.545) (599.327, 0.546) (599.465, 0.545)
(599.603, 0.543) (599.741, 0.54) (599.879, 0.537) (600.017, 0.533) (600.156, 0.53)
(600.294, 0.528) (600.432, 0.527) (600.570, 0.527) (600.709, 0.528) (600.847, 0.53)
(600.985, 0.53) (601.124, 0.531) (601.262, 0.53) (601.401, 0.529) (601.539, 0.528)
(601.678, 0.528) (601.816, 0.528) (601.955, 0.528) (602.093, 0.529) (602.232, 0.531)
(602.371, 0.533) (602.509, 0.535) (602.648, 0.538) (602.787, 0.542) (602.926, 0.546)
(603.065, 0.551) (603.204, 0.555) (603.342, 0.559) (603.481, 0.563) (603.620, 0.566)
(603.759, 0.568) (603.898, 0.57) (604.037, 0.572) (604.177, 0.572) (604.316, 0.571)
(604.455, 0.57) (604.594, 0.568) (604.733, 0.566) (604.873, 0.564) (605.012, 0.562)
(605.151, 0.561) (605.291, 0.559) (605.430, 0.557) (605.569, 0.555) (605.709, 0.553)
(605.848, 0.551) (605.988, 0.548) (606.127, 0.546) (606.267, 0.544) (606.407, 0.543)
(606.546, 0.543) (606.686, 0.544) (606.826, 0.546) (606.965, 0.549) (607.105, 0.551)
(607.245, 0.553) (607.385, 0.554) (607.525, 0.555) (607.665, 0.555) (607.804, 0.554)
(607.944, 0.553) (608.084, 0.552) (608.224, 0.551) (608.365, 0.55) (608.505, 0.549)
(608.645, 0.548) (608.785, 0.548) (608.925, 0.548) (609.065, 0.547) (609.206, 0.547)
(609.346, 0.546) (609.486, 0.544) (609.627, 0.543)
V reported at 0.04 mag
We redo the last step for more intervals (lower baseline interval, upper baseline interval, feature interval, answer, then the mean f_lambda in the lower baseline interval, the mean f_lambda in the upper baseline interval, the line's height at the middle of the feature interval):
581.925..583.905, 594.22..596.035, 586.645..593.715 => 0.09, 0.58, 0.535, 0.553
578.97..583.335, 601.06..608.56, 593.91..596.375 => 0.04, 0.561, 0.55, 0.555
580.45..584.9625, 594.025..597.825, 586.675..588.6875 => 0.07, 0.569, 0.538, 0.557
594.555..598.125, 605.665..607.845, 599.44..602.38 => 0.02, 0.537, 0.549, 0.543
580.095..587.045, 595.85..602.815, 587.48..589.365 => 0.13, 0.557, 0.535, 0.55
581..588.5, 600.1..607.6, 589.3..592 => 0.10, 0.551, 0.547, 0.55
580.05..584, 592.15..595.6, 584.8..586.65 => 0.05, 0.569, 0.533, 0.558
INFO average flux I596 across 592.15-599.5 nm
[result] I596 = 0.535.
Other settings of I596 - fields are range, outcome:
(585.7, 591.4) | 0.503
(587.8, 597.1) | 0.516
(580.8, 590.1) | 0.534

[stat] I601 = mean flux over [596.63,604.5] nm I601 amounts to 0.54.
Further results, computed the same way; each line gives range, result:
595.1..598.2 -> 0.537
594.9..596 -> 0.535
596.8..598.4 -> 0.534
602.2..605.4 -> 0.558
